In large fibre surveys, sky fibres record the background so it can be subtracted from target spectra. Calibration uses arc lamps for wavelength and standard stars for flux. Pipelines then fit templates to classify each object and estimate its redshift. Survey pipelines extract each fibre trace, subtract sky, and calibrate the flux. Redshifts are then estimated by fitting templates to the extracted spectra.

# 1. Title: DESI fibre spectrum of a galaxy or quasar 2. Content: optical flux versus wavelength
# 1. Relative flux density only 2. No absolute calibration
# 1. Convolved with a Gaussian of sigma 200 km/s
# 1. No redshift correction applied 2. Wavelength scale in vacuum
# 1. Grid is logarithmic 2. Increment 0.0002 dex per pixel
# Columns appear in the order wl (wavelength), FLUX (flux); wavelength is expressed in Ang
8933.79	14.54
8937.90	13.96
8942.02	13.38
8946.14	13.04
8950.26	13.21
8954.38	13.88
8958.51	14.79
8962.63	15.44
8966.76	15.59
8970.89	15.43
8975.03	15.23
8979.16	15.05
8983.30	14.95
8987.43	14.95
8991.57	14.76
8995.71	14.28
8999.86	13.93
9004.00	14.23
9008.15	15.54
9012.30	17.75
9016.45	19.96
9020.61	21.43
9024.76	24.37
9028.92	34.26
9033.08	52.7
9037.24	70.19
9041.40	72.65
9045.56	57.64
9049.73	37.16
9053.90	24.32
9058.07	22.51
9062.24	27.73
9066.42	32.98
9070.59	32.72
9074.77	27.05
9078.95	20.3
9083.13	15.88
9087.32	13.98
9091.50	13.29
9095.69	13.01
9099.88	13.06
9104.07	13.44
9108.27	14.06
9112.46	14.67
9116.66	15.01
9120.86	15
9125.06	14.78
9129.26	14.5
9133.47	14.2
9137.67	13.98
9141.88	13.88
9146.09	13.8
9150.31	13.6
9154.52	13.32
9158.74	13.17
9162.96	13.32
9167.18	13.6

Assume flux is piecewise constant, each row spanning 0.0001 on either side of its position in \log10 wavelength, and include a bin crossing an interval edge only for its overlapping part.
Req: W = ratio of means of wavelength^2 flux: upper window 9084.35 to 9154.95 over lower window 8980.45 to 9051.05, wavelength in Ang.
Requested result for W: 0.5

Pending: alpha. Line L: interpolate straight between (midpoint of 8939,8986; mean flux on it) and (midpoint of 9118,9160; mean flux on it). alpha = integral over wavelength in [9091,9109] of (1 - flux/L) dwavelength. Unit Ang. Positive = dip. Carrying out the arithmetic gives 1.06 Ang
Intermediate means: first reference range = 14.5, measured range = 13.3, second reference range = 14.1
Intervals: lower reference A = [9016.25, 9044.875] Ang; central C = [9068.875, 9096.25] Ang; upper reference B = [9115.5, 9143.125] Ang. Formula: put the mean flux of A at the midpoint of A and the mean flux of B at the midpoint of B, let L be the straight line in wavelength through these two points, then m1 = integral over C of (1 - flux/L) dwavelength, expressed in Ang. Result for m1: 9.0 Ang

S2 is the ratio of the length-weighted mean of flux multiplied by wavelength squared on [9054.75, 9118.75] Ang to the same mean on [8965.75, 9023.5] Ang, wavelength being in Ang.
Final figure 1.23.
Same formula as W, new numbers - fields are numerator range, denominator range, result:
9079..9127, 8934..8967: 1.06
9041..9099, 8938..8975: 1.98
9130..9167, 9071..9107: 0.82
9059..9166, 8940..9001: 1.19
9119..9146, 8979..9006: 1.02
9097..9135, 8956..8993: 0.97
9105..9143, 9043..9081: 0.46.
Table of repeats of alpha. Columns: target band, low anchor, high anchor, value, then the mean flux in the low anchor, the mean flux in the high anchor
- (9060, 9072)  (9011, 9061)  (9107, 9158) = -0.16 Ang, 38.1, 14.2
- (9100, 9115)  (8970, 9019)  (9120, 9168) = 0.38 Ang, 15.6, 13.9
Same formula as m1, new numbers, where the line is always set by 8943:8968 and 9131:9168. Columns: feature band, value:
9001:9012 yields -0.92 Ang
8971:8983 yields -0.83 Ang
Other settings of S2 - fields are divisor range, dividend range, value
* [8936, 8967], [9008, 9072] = 2.60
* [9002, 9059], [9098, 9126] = 0.42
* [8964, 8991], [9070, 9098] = 1.26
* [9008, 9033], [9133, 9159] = 0.56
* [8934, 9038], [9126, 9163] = 0.74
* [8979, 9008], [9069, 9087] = 1.58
